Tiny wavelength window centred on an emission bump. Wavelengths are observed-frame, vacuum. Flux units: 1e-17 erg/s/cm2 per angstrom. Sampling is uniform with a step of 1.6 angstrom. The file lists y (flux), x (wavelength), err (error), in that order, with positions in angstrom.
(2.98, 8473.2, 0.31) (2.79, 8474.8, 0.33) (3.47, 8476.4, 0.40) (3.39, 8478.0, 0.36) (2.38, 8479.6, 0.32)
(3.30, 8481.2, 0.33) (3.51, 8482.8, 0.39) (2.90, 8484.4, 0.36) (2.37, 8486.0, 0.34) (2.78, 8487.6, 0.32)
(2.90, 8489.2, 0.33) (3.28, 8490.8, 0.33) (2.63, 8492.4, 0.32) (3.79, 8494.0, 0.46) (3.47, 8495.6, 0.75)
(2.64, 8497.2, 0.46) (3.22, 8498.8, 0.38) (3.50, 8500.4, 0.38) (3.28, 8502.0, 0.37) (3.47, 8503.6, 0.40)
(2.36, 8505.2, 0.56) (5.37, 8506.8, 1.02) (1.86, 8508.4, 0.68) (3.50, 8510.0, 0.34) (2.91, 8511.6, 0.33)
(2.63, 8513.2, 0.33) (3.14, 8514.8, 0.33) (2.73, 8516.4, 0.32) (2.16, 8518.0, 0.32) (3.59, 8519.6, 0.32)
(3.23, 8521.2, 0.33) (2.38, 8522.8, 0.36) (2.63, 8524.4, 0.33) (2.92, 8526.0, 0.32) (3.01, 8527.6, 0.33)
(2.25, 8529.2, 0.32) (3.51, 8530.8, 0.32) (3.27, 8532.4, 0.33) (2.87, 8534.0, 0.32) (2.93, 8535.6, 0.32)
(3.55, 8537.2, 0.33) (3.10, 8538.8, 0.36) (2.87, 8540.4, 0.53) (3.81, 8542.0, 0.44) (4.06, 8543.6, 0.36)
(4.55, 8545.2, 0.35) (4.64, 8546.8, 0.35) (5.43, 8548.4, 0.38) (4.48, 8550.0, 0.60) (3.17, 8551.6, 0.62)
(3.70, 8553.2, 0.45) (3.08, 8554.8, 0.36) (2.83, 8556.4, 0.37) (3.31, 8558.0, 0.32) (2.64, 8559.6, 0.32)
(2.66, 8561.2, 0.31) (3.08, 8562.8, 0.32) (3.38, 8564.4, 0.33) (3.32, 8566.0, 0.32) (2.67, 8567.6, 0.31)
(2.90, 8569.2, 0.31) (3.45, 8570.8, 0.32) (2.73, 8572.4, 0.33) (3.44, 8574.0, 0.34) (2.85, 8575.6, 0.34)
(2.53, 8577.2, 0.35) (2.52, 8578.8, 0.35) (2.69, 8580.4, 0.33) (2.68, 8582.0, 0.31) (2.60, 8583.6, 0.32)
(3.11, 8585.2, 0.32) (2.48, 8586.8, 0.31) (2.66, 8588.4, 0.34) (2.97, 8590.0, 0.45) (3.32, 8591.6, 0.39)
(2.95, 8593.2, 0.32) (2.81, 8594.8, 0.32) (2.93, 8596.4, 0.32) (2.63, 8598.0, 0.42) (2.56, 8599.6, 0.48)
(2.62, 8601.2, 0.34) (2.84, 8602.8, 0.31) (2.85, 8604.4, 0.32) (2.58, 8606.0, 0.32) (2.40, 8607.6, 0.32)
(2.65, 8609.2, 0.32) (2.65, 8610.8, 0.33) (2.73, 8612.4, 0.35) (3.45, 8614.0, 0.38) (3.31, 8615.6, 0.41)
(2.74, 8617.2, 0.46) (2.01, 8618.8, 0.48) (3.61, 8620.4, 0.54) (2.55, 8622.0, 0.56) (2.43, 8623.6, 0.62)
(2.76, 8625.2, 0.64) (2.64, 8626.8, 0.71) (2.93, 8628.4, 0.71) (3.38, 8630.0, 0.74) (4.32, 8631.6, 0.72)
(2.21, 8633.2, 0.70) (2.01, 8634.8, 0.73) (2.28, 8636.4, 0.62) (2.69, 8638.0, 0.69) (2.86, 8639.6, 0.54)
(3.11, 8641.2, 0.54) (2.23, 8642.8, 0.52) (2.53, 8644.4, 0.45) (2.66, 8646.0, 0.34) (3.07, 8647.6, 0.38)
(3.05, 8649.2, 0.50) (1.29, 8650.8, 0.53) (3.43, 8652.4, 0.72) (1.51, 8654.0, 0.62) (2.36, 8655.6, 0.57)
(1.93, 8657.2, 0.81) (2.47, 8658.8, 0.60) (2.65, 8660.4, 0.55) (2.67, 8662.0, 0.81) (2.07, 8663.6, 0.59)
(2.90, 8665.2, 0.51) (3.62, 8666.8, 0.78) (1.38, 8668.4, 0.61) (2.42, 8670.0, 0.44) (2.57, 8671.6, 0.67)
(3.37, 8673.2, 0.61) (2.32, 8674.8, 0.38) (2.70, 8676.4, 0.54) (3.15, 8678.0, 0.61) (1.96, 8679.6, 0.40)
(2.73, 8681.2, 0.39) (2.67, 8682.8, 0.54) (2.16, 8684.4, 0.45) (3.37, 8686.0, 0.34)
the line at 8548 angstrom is [N II] 6583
